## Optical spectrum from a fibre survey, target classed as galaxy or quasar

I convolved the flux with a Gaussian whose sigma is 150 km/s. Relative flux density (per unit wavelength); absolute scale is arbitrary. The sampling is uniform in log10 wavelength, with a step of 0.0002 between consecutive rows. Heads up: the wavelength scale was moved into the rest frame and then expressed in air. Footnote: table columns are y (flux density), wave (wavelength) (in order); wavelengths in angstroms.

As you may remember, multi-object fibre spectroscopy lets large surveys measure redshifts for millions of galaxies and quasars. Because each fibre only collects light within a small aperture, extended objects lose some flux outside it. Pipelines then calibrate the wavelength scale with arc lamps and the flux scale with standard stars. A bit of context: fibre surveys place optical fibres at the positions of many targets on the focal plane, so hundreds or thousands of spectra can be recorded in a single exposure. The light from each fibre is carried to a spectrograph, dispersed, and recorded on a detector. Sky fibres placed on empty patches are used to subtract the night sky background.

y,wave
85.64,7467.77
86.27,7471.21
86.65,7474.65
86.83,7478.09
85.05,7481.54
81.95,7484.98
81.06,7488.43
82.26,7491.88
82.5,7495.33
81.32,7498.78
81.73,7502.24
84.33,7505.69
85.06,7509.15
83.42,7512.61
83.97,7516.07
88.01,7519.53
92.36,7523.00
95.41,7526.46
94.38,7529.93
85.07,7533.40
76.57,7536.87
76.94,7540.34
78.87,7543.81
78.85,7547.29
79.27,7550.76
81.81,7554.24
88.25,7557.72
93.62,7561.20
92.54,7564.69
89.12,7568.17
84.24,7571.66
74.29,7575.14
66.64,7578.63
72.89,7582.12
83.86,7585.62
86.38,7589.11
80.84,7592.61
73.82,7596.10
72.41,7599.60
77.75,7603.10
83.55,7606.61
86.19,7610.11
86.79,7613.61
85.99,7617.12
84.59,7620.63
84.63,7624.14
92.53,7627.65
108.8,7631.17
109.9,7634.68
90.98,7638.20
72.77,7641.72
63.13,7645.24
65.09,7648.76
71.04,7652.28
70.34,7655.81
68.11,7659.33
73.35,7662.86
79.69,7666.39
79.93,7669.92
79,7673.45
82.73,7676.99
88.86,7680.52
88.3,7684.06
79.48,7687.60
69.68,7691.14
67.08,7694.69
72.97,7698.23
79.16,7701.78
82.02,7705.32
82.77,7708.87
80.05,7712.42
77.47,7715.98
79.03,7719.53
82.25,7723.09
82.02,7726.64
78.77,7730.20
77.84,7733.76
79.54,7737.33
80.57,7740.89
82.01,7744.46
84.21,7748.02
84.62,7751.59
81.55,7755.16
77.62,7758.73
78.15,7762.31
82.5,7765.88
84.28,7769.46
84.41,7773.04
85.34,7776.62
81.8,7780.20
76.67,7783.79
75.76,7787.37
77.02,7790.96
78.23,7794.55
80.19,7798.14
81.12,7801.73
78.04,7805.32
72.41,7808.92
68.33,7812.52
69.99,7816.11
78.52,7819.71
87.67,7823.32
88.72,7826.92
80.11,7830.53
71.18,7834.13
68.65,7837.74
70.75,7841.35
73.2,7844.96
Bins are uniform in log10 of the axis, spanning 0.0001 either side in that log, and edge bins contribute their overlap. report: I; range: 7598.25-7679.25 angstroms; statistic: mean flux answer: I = 81.4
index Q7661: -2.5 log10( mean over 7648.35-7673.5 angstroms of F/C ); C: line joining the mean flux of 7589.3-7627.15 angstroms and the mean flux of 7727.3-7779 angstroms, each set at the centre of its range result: 0.120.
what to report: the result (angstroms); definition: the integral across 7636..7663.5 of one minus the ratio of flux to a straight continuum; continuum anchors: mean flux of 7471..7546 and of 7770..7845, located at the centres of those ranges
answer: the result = 3.0 angstroms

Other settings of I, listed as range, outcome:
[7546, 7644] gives 84.3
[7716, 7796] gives 80.6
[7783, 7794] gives 76.7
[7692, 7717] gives 77.1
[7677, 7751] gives 79.9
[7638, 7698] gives 75.4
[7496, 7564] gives 84.8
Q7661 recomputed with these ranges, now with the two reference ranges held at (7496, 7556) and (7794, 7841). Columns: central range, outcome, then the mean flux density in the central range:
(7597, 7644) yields -0.07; 86.9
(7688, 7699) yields 0.13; 70.8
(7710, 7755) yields -0.02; 80.8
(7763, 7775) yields -0.07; 83.3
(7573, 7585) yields 0.14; 72.9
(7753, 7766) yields -0.02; 79.8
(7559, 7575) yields -0.07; 88.3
